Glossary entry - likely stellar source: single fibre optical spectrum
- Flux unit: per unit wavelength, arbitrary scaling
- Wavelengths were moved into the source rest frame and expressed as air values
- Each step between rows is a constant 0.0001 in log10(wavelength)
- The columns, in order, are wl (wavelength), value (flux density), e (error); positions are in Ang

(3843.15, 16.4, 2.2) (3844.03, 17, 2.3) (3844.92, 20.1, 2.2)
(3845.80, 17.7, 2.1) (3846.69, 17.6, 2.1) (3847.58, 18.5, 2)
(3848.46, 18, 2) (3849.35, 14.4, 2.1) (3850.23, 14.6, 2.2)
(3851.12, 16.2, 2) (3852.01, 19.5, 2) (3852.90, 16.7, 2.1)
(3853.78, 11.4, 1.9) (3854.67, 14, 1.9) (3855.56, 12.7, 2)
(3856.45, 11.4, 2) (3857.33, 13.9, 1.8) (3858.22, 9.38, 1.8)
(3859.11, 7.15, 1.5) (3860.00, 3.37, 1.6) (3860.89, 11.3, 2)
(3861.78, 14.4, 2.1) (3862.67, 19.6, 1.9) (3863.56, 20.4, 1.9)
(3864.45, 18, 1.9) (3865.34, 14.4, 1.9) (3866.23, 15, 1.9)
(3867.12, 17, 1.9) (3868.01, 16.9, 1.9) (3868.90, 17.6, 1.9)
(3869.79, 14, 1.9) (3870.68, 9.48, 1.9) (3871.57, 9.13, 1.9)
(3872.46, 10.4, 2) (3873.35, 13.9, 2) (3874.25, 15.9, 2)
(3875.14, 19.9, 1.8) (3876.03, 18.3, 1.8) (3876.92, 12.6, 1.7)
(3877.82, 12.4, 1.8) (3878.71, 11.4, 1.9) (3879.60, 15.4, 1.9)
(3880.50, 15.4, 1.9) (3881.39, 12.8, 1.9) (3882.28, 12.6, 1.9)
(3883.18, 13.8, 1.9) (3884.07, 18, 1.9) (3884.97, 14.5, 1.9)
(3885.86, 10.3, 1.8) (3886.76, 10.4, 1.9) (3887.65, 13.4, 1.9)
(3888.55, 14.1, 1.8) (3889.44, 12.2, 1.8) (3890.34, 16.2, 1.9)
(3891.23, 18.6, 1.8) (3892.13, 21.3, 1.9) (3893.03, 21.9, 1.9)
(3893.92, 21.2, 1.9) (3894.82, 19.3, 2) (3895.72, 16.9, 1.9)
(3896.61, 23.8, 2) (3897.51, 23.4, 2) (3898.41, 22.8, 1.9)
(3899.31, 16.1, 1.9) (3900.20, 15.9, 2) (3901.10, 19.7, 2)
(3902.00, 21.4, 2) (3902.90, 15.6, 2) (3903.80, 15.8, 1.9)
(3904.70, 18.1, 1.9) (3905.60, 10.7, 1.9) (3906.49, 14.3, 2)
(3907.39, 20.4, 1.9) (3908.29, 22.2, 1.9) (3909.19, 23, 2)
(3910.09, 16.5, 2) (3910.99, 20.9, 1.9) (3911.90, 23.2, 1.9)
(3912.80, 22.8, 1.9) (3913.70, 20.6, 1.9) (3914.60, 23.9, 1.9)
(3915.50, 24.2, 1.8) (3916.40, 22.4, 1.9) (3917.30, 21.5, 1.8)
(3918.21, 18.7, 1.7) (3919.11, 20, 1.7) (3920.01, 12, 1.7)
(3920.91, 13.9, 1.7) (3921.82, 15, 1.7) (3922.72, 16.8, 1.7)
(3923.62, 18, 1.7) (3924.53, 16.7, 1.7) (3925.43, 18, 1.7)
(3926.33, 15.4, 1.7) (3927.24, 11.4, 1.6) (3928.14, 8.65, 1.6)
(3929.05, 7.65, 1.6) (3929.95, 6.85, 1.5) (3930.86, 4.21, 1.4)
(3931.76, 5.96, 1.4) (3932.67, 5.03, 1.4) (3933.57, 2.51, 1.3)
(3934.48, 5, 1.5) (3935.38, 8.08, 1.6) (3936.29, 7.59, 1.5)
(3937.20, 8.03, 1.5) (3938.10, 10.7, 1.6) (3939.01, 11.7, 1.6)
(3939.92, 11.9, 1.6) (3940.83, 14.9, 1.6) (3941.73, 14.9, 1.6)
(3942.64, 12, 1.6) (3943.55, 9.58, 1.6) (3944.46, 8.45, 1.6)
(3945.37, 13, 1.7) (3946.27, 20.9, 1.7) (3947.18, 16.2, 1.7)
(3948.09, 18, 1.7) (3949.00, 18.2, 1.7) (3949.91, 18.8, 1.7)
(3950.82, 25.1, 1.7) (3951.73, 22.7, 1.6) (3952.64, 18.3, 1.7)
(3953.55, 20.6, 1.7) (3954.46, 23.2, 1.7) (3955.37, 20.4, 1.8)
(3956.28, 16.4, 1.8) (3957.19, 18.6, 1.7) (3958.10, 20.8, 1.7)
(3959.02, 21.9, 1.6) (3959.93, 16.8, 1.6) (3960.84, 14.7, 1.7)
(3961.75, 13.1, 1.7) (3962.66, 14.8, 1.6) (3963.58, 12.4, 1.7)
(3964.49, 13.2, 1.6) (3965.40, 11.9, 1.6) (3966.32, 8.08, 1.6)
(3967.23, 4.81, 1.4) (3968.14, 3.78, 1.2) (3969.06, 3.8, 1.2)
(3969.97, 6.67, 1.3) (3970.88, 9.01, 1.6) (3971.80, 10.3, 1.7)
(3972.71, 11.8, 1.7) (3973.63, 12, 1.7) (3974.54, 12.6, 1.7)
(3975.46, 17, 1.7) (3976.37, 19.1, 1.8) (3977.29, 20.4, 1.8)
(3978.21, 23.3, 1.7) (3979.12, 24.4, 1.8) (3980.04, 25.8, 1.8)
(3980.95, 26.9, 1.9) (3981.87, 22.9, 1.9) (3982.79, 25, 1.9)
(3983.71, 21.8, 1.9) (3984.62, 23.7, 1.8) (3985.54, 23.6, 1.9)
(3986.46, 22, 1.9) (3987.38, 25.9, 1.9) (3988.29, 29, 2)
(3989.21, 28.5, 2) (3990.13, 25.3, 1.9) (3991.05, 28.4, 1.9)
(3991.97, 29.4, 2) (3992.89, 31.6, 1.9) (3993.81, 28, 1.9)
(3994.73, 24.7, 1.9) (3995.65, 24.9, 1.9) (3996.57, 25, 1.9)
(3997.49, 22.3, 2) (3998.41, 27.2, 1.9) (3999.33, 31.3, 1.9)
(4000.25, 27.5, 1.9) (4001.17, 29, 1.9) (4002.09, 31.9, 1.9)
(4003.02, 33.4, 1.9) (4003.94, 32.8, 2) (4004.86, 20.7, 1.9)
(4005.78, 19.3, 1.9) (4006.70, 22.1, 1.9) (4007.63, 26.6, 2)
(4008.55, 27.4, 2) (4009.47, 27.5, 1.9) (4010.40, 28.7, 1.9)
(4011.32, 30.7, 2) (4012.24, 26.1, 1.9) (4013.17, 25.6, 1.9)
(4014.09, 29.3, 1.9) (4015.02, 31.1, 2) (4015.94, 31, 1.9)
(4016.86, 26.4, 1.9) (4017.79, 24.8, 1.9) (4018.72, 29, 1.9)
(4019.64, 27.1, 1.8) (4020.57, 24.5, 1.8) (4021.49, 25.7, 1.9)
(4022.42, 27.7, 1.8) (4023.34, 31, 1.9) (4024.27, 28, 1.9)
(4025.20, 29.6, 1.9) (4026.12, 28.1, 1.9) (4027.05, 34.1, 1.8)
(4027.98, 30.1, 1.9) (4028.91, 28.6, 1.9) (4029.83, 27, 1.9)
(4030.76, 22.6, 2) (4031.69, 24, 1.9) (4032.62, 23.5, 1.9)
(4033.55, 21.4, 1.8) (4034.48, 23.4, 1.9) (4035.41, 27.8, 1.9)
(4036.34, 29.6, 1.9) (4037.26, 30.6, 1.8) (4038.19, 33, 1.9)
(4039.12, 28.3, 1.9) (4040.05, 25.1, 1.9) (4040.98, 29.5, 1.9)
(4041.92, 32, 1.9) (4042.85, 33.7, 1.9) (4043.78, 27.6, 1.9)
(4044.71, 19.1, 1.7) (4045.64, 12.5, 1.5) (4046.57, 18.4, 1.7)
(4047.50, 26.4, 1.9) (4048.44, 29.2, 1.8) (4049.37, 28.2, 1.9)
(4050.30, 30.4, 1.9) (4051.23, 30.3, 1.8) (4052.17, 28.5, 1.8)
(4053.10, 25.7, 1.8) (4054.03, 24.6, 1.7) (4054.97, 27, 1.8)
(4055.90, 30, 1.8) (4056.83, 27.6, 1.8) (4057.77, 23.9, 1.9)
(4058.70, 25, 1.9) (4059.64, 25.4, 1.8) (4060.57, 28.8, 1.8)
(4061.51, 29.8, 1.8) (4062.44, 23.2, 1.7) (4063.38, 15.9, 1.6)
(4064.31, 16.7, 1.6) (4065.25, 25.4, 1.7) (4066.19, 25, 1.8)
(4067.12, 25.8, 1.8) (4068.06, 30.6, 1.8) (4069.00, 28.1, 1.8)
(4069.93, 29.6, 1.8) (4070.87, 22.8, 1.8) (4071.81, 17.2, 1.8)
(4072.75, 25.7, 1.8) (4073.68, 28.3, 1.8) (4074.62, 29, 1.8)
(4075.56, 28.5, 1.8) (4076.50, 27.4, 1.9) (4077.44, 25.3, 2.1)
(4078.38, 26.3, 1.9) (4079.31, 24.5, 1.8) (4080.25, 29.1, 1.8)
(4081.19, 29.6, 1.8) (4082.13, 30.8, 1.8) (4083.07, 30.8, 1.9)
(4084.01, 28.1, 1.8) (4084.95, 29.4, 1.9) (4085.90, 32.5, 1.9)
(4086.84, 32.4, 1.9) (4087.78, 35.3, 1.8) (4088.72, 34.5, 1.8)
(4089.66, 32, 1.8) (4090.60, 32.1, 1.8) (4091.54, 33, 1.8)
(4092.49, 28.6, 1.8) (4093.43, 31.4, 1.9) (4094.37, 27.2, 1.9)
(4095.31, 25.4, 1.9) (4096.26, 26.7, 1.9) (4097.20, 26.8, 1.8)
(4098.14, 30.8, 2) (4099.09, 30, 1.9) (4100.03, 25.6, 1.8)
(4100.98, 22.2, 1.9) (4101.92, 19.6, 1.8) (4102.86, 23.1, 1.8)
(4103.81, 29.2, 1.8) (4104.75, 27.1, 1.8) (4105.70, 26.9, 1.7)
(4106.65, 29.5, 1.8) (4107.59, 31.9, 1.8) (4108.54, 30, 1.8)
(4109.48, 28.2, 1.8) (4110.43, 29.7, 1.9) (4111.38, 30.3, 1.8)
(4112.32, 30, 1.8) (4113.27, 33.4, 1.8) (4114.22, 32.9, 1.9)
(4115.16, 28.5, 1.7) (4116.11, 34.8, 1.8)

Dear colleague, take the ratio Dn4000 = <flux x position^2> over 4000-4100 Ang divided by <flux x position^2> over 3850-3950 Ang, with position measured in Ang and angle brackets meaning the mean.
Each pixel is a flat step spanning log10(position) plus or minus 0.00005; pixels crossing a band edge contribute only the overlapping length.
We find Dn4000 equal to 2.0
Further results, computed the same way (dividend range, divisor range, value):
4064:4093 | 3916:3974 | 2.24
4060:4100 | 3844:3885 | 2.13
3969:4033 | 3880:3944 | 1.70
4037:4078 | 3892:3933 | 1.64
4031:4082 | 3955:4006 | 1.32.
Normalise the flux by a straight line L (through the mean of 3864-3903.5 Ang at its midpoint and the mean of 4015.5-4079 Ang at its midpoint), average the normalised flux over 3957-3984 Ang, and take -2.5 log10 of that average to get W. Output 0.36 mag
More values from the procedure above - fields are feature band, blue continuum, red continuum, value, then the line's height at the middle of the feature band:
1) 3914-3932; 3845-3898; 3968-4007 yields 0.20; 18.5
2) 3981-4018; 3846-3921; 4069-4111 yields -0.16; 23.1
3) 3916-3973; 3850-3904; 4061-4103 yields 0.38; 19.3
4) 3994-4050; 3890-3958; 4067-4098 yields -0.14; 24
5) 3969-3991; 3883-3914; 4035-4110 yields 0.12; 22.4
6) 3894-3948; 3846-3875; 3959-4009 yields 0.13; 17.6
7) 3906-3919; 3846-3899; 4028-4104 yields -0.18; 17.7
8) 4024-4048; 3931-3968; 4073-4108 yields -0.17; 22.9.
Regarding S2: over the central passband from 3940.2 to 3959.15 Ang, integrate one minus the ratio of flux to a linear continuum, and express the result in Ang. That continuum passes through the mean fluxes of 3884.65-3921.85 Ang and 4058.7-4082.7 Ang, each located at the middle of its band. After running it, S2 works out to 2.65 Ang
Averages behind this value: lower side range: 18.4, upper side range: 26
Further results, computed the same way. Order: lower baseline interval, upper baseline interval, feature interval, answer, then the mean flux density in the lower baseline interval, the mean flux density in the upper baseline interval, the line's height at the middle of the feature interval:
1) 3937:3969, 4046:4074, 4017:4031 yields -3.66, 15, 25.7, 22.1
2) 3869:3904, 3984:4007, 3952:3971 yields 7.39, 15.9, 26.7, 23.3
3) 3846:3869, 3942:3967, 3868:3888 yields 1.74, 14.7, 16.5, 15.1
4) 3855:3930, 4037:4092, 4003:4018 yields -2.07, 16.1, 27.4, 23.8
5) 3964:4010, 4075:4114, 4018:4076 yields -1.98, 21.7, 28.9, 25.7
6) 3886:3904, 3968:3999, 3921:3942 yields 9.37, 17.9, 21.3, 19.3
